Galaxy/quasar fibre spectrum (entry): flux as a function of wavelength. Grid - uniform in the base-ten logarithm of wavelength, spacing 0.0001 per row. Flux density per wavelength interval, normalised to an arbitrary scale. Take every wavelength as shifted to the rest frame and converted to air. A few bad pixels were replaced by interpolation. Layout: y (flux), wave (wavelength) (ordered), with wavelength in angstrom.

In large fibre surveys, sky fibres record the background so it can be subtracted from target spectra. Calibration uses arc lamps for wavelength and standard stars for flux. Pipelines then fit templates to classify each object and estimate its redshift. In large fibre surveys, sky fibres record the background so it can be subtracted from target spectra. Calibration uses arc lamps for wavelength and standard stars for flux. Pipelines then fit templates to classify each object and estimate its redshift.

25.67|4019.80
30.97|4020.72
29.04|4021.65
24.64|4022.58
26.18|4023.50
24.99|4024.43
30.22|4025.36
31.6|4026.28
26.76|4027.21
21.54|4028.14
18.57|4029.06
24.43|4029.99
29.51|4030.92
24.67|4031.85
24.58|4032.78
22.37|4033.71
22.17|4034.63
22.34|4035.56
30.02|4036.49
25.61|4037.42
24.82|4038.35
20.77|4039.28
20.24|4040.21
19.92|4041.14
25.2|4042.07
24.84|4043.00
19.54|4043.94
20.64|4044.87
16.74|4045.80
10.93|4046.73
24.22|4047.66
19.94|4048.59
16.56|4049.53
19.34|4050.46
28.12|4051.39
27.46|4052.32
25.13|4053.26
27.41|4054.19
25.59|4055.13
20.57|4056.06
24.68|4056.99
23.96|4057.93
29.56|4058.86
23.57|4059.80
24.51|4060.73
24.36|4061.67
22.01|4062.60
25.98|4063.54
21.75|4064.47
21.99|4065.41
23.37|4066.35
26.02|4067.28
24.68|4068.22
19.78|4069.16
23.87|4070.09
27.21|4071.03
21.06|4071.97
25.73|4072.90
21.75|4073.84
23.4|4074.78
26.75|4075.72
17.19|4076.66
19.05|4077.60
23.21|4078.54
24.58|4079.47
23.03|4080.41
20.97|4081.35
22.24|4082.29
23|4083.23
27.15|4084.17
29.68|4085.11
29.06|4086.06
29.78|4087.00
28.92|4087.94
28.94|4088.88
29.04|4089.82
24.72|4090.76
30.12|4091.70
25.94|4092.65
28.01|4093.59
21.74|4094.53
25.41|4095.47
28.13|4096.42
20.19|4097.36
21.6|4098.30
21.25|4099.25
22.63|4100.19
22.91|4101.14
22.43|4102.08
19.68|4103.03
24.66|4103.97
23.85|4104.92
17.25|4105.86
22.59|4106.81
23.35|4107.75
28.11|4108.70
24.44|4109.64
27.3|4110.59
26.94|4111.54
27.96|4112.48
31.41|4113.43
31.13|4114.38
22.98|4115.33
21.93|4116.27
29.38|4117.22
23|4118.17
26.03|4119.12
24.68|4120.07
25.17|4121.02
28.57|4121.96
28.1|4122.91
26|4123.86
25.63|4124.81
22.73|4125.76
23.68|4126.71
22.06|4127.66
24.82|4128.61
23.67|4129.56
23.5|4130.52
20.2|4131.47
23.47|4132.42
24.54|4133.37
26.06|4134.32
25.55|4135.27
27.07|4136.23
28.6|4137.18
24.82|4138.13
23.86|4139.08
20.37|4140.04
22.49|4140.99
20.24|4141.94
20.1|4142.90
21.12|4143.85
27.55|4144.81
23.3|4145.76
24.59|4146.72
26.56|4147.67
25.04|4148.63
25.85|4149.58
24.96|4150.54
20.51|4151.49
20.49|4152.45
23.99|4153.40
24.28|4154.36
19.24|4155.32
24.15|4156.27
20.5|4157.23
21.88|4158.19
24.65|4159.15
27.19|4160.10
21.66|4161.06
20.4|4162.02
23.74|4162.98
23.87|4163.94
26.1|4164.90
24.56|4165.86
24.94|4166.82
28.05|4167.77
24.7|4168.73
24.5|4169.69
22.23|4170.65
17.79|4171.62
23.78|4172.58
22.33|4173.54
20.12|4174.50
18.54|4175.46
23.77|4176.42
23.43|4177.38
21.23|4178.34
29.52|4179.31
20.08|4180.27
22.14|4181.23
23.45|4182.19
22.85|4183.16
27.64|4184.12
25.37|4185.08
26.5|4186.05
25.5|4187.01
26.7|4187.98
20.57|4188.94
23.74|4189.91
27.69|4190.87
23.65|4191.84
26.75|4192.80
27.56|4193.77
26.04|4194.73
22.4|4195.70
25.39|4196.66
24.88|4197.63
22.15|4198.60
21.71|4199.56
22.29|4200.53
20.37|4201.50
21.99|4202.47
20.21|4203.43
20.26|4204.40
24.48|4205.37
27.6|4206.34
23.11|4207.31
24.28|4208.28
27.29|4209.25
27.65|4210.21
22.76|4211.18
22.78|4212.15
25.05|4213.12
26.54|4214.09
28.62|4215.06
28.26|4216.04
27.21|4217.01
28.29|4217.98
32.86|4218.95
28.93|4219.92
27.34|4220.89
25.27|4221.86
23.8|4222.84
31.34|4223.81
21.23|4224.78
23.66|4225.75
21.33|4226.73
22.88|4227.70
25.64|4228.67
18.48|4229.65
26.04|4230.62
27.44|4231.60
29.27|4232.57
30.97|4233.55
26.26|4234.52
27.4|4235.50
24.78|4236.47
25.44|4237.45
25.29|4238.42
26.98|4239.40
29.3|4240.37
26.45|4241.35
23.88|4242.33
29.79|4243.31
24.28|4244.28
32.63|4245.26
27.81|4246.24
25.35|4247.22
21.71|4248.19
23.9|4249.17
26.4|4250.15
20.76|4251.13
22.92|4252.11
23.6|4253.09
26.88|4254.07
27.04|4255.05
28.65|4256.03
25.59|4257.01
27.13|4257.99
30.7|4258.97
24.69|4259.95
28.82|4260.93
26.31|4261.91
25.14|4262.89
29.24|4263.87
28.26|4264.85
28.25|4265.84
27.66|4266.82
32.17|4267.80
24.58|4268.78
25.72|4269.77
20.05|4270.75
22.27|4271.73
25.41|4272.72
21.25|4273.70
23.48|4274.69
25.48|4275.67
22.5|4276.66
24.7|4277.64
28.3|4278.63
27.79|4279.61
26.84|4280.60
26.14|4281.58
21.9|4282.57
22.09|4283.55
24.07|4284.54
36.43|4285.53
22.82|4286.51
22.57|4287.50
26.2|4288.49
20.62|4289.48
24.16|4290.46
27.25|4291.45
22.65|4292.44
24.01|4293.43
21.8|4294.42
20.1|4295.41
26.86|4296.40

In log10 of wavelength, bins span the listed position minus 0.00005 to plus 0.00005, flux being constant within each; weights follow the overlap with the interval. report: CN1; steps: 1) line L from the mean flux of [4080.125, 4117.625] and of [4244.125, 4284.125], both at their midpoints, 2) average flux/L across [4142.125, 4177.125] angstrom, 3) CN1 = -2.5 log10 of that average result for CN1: 0.10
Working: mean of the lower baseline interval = 25.2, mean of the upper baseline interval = 25.7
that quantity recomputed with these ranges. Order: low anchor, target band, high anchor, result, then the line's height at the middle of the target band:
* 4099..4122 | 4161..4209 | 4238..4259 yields 0.08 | 25.5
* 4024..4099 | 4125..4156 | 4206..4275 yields 0.06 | 24.9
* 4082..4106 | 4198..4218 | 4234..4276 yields 0.06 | 25.8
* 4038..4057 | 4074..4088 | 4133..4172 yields -0.08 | 22.5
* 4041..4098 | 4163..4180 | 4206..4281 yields 0.08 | 25.2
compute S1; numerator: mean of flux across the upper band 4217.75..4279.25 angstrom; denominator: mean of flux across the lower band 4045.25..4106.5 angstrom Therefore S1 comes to 1.10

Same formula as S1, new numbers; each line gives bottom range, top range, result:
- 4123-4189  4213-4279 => 1.10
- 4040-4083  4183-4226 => 1.10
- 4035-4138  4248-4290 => 1.05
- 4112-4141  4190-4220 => 1.00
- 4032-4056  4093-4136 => 1.09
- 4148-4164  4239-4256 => 1.12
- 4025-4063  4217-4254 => 1.10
